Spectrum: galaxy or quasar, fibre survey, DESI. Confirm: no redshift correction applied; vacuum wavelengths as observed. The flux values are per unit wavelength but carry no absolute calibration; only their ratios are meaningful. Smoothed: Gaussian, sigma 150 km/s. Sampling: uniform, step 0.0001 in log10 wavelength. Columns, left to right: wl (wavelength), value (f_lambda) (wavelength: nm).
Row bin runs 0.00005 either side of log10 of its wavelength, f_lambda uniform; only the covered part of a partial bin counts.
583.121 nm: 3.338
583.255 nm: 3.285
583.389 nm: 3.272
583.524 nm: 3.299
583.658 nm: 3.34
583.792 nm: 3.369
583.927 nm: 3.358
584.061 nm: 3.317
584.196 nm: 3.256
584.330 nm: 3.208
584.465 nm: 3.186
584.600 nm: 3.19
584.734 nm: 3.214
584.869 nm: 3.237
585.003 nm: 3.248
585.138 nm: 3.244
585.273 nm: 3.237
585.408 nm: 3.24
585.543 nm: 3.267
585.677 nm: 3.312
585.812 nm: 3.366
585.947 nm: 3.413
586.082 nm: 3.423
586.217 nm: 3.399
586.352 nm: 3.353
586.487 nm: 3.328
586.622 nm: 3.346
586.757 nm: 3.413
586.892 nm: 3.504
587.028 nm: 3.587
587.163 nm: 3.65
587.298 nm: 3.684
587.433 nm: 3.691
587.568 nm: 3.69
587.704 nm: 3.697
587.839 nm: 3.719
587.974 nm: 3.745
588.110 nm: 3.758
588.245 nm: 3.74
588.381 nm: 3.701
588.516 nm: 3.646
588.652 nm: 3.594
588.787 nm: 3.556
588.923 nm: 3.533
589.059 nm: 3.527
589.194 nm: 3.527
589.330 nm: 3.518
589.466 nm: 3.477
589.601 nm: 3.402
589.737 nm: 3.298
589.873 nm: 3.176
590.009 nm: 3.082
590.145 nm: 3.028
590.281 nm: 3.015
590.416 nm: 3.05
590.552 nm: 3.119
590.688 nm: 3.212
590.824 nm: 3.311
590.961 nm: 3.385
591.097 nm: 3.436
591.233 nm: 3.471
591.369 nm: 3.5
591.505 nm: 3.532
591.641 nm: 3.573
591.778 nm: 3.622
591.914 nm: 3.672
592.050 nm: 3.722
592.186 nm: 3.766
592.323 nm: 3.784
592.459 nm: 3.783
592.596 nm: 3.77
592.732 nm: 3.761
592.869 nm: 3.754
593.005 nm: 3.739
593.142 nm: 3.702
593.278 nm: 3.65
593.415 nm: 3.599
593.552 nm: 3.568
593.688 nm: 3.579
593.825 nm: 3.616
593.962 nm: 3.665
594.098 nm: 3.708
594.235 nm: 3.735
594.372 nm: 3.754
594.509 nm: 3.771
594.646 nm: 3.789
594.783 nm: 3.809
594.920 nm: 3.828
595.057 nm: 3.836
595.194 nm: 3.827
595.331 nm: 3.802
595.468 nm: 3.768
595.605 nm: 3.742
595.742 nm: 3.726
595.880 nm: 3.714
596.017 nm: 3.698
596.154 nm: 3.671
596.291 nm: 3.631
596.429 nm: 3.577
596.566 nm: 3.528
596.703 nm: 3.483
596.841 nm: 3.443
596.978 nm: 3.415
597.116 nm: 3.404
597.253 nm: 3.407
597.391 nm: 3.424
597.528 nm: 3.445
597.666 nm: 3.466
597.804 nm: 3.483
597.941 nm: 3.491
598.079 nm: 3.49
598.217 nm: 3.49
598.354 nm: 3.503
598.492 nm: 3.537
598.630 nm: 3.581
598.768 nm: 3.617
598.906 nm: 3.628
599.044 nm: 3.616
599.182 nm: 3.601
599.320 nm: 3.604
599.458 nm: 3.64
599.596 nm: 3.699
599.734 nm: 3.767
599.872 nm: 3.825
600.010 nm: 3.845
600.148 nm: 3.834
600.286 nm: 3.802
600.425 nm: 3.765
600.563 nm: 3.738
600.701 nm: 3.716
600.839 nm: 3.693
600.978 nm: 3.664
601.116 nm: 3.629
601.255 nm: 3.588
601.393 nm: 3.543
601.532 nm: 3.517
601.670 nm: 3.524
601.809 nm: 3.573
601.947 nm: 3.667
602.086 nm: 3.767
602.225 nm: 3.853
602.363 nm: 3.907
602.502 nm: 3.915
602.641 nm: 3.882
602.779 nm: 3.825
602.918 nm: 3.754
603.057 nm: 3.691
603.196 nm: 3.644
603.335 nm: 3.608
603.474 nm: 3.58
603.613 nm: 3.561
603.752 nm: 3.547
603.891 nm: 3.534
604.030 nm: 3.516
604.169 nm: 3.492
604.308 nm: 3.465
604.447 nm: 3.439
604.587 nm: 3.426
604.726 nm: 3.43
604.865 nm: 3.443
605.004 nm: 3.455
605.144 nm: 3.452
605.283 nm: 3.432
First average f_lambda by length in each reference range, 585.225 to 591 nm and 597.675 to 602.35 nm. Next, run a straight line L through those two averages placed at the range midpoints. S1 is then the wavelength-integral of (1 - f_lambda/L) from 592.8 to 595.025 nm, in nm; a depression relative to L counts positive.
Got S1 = -0.11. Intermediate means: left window 3.44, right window 3.65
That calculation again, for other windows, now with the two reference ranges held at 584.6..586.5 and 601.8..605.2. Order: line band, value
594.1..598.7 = -0.162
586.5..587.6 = -0.075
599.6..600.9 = -0.077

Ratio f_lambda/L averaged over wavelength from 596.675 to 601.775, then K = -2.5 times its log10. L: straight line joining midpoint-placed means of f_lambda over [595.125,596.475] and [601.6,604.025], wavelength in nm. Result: 0.03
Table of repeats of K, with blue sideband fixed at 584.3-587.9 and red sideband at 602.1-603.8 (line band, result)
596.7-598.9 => 0.05 mag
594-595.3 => -0.06 mag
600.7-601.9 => 0.03 mag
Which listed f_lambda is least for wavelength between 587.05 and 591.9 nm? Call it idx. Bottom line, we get 3.015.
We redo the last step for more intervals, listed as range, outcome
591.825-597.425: 3.404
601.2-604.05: 3.516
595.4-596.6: 3.528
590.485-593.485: 3.119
